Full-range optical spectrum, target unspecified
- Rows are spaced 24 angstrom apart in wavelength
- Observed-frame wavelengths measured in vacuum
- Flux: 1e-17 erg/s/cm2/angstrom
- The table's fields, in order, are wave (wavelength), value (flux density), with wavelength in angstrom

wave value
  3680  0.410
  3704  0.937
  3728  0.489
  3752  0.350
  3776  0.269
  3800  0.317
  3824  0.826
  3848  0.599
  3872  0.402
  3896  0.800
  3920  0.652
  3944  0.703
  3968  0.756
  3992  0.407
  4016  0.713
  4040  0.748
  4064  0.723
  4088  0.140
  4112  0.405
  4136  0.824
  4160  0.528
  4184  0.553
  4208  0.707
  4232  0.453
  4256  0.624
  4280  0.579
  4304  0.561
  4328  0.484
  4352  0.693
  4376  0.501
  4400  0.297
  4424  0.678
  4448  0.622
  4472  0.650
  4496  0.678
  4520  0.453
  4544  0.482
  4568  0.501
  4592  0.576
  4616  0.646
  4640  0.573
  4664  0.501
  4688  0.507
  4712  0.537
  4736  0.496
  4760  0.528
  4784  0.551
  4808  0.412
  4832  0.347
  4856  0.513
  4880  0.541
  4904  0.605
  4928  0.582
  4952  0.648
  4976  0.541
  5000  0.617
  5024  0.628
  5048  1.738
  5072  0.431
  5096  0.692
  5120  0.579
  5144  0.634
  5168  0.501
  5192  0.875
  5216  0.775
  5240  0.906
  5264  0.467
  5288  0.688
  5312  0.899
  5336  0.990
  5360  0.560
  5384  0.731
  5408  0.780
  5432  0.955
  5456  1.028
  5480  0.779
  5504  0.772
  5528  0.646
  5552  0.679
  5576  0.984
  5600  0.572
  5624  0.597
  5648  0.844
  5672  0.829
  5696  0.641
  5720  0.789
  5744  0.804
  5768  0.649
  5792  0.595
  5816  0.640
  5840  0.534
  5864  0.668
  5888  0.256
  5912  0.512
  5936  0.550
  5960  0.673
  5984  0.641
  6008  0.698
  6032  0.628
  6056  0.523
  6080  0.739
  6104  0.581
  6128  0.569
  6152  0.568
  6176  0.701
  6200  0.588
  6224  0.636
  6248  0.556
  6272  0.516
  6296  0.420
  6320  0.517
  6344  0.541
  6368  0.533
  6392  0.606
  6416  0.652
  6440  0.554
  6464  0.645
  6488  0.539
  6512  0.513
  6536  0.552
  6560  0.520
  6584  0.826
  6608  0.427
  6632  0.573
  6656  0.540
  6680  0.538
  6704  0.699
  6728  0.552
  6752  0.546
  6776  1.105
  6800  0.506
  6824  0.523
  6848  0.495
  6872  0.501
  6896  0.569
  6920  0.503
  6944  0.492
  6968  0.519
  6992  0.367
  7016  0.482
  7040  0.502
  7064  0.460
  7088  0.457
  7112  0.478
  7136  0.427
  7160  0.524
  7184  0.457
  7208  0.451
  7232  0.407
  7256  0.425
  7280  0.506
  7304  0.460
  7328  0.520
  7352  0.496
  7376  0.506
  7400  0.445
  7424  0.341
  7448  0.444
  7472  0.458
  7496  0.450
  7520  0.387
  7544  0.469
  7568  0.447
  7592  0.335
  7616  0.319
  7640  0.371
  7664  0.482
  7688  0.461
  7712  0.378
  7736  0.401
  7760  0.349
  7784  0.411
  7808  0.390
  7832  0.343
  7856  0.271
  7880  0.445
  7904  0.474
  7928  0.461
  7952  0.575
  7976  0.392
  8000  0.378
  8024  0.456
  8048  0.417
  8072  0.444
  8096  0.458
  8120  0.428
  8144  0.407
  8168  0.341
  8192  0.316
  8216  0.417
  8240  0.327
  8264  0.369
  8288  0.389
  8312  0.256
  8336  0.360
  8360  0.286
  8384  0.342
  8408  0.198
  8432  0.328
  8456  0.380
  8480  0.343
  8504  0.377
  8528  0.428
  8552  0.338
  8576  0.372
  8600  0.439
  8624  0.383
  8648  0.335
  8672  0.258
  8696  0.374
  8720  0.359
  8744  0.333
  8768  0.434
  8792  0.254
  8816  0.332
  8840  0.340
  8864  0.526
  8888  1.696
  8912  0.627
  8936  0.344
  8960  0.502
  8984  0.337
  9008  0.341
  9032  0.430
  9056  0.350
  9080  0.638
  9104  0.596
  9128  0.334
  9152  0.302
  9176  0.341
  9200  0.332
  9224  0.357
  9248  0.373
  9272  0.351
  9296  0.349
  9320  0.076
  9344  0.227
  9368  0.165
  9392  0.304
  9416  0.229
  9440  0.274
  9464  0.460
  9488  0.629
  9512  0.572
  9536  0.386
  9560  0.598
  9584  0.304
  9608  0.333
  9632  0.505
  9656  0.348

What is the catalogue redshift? 0.353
